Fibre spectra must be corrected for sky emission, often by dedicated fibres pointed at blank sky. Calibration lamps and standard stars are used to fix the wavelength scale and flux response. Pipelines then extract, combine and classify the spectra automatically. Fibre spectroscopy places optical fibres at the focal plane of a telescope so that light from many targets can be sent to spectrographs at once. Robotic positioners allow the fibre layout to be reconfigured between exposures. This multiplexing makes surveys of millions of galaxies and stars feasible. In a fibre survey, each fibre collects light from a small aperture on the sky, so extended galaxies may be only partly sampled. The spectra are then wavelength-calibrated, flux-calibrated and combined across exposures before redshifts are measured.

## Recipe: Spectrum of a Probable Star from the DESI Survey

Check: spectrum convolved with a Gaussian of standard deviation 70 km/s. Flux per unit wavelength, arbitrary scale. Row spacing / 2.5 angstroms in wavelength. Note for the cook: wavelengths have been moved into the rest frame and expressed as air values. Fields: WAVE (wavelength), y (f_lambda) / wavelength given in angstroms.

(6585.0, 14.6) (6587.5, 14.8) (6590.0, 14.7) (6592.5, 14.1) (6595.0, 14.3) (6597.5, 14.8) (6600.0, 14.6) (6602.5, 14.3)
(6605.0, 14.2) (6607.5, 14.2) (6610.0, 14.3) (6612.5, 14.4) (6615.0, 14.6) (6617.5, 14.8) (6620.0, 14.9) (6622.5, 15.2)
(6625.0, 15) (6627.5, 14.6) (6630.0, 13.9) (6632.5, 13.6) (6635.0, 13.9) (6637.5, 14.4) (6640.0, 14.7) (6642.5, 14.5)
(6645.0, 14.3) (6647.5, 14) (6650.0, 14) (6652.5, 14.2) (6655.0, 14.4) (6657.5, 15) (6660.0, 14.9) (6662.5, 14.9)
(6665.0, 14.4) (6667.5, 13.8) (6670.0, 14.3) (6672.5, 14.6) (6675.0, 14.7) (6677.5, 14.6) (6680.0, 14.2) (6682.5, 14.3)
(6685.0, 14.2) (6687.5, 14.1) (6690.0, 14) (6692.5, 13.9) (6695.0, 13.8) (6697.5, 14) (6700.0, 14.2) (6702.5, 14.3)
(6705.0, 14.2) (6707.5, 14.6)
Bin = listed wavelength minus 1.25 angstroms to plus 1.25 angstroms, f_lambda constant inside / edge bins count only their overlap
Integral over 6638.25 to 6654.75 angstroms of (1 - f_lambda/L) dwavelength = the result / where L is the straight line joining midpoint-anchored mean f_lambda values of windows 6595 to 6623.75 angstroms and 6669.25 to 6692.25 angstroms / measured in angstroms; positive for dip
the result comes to 0.2 angstroms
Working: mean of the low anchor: 14.6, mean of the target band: 14.3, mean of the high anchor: 14.3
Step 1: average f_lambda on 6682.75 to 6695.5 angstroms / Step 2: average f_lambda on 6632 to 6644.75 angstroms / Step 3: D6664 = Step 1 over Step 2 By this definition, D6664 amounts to 0.98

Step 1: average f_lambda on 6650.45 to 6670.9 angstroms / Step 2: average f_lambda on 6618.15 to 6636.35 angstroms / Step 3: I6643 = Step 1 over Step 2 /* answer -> 1.0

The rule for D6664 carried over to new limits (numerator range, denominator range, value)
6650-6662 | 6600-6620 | 1.01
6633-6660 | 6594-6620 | 0.99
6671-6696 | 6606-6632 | 0.98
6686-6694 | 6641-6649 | 0.98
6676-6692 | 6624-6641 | 1.00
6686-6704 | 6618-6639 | 0.97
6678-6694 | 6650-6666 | 0.97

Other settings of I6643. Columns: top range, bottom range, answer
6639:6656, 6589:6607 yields 0.99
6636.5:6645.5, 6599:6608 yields 1.01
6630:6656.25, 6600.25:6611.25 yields 0.99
